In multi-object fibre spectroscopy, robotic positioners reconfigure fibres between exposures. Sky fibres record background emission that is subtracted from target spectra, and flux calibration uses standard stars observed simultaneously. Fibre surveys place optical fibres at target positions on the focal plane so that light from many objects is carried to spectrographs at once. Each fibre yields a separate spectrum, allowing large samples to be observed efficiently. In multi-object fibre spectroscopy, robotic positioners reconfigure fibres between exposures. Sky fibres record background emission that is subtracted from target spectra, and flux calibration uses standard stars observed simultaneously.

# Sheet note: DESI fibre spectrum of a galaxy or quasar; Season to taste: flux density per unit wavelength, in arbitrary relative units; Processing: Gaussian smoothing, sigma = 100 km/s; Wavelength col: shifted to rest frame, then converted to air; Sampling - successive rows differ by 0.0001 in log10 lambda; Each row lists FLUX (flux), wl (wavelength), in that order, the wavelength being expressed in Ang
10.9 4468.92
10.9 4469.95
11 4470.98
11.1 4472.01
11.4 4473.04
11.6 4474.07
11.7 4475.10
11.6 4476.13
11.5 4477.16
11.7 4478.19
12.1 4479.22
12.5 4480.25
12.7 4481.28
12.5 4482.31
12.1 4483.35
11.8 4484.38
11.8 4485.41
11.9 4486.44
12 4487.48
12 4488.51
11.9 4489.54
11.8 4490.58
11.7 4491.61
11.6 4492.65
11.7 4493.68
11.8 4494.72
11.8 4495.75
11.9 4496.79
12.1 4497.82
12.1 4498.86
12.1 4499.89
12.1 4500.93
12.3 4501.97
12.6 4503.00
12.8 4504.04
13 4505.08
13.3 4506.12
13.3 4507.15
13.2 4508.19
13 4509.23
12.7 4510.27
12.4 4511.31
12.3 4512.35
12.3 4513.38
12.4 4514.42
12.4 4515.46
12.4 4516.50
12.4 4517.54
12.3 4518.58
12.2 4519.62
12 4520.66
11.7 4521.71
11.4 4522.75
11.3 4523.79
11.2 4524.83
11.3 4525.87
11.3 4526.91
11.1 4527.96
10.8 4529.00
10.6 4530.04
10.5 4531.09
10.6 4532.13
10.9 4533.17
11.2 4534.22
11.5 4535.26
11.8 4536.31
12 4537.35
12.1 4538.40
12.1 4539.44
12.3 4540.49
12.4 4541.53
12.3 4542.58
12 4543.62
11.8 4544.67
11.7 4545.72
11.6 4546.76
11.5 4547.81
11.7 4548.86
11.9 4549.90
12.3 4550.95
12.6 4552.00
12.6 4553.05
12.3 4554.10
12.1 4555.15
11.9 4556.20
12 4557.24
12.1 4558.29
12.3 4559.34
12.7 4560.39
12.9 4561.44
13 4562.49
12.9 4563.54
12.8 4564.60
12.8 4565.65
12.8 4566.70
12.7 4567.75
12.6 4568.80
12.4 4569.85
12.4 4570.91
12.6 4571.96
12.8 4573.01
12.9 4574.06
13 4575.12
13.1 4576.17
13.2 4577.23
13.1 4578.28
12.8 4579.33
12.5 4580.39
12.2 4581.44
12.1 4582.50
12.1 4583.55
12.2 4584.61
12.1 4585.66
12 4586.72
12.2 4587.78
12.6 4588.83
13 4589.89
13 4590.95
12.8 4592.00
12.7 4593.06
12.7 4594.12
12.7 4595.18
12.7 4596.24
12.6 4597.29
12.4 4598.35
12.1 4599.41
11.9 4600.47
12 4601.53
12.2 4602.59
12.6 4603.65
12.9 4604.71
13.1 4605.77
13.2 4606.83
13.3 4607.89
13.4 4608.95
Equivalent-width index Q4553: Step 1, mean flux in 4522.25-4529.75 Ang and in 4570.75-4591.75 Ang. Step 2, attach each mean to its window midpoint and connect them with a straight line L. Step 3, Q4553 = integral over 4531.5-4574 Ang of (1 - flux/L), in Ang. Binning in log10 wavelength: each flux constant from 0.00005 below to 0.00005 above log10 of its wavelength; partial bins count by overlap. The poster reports -1.1 Ang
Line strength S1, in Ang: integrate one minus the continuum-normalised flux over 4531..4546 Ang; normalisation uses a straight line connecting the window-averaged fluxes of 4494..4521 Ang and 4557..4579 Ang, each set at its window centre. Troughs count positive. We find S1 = 1.0 Ang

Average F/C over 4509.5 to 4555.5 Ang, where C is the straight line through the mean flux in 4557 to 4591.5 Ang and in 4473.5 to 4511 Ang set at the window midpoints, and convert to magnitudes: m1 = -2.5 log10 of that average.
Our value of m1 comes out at 0.05 mag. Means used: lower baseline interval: 12.2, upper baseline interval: 12.6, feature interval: 11.8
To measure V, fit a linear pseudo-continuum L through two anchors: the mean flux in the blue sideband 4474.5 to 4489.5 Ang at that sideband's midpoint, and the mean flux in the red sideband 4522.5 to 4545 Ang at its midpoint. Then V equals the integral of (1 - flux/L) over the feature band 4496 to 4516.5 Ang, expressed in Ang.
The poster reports -1.4 Ang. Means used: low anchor 12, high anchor 11.5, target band 12.5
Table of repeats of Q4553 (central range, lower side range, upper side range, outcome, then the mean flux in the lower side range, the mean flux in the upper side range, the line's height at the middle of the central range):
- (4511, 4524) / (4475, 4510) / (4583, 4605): 0.1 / 12.2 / 12.4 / 12.3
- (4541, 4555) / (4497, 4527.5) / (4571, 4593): 0.4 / 12.3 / 12.6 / 12.4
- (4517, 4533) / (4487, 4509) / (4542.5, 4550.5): 0.8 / 12.3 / 11.8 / 12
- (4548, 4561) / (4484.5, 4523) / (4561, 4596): 0.3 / 12.2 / 12.7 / 12.5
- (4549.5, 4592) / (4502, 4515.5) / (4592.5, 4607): 0.2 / 12.7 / 12.5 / 12.6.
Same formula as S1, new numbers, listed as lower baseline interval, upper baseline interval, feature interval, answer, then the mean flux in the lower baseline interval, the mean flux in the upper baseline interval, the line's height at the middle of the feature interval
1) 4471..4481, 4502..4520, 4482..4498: 0.2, 11.7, 12.6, 12.1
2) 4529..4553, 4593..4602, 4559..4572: -0.7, 11.7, 12.4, 12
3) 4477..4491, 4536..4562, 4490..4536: 0.5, 12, 12.1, 12.1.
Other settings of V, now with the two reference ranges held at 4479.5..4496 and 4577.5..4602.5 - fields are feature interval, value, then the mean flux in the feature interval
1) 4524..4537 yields 1.2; 11.1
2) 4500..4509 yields -0.6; 12.8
